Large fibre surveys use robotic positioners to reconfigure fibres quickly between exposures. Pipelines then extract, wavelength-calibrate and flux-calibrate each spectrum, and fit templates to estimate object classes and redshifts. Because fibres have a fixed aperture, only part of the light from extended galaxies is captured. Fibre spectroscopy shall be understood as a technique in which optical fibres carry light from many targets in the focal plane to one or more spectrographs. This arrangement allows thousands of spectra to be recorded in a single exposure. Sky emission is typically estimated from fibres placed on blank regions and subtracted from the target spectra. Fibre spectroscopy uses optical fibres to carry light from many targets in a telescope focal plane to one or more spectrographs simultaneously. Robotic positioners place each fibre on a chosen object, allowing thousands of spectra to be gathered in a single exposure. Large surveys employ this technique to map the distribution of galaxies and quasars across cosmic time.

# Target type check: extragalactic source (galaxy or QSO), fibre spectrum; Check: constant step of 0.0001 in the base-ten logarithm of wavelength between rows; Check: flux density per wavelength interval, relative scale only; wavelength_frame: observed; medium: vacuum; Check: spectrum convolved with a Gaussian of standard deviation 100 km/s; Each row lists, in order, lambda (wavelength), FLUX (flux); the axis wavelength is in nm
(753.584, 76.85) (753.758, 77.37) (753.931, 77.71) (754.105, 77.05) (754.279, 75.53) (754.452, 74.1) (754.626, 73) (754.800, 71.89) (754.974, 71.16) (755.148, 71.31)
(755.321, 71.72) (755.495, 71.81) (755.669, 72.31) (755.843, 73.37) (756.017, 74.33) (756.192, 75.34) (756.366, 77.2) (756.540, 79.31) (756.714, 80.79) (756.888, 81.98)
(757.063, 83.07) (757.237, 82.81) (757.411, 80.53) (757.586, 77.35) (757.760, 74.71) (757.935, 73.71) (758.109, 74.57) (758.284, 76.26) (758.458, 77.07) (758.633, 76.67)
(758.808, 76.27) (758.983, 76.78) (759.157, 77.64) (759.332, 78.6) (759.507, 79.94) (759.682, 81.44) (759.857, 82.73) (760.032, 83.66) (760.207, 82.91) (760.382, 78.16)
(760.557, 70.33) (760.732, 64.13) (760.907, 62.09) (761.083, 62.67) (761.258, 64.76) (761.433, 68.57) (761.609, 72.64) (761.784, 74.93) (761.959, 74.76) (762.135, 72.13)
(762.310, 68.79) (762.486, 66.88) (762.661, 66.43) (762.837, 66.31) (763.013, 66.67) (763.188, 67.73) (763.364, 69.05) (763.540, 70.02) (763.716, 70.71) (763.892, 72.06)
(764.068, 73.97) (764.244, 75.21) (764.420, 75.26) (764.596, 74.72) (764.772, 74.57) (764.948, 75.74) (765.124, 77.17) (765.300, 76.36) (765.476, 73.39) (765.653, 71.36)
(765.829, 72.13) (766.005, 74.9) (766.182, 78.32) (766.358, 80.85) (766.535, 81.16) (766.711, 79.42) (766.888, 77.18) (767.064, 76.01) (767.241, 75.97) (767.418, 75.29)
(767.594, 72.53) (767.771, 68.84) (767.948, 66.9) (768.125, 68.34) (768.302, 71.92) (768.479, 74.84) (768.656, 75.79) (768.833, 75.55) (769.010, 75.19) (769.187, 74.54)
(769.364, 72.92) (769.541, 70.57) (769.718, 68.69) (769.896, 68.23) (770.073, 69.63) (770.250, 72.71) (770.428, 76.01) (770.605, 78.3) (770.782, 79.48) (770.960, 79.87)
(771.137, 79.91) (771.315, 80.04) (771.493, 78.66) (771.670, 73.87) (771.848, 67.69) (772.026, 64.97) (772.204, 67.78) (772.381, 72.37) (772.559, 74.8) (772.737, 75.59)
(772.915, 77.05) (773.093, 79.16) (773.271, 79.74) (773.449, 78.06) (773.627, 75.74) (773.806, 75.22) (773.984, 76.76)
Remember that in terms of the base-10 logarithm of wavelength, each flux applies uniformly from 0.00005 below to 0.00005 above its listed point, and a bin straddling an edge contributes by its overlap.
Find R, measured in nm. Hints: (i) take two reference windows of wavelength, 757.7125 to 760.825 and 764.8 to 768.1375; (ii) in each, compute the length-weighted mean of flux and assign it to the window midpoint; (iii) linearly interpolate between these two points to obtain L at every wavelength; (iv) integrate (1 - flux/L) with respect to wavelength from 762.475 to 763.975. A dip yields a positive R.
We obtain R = 0.15 nm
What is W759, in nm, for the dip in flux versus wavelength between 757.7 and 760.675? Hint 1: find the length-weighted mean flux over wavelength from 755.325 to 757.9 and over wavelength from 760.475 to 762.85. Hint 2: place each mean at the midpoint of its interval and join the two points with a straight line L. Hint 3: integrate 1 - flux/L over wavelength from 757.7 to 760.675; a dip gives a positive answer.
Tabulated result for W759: -0.21 nm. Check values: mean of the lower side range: 77.2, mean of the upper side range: 68.3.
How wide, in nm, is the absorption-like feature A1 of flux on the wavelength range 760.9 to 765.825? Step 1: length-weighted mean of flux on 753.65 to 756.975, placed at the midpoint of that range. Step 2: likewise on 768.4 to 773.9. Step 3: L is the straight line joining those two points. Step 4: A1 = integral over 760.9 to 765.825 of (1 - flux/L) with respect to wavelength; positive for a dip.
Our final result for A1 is 0.25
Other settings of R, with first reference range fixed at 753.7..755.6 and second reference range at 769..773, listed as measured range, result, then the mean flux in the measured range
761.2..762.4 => 0.045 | 71.1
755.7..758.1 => -0.129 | 77.8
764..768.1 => -0.064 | 75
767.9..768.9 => 0.020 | 72.3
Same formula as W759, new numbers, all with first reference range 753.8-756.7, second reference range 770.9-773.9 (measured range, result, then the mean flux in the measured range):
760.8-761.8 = 0.10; 67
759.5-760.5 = -0.09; 81.3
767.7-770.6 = 0.12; 72.1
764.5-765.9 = 0.01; 74.5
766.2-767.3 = -0.05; 78.5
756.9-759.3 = -0.10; 77.7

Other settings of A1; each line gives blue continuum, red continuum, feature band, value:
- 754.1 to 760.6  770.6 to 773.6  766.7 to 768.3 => 0.06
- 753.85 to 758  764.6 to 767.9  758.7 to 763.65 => 0.22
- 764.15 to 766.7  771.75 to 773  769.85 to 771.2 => -0.06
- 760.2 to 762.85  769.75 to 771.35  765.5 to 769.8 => -0.03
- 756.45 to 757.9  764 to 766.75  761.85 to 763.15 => 0.14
